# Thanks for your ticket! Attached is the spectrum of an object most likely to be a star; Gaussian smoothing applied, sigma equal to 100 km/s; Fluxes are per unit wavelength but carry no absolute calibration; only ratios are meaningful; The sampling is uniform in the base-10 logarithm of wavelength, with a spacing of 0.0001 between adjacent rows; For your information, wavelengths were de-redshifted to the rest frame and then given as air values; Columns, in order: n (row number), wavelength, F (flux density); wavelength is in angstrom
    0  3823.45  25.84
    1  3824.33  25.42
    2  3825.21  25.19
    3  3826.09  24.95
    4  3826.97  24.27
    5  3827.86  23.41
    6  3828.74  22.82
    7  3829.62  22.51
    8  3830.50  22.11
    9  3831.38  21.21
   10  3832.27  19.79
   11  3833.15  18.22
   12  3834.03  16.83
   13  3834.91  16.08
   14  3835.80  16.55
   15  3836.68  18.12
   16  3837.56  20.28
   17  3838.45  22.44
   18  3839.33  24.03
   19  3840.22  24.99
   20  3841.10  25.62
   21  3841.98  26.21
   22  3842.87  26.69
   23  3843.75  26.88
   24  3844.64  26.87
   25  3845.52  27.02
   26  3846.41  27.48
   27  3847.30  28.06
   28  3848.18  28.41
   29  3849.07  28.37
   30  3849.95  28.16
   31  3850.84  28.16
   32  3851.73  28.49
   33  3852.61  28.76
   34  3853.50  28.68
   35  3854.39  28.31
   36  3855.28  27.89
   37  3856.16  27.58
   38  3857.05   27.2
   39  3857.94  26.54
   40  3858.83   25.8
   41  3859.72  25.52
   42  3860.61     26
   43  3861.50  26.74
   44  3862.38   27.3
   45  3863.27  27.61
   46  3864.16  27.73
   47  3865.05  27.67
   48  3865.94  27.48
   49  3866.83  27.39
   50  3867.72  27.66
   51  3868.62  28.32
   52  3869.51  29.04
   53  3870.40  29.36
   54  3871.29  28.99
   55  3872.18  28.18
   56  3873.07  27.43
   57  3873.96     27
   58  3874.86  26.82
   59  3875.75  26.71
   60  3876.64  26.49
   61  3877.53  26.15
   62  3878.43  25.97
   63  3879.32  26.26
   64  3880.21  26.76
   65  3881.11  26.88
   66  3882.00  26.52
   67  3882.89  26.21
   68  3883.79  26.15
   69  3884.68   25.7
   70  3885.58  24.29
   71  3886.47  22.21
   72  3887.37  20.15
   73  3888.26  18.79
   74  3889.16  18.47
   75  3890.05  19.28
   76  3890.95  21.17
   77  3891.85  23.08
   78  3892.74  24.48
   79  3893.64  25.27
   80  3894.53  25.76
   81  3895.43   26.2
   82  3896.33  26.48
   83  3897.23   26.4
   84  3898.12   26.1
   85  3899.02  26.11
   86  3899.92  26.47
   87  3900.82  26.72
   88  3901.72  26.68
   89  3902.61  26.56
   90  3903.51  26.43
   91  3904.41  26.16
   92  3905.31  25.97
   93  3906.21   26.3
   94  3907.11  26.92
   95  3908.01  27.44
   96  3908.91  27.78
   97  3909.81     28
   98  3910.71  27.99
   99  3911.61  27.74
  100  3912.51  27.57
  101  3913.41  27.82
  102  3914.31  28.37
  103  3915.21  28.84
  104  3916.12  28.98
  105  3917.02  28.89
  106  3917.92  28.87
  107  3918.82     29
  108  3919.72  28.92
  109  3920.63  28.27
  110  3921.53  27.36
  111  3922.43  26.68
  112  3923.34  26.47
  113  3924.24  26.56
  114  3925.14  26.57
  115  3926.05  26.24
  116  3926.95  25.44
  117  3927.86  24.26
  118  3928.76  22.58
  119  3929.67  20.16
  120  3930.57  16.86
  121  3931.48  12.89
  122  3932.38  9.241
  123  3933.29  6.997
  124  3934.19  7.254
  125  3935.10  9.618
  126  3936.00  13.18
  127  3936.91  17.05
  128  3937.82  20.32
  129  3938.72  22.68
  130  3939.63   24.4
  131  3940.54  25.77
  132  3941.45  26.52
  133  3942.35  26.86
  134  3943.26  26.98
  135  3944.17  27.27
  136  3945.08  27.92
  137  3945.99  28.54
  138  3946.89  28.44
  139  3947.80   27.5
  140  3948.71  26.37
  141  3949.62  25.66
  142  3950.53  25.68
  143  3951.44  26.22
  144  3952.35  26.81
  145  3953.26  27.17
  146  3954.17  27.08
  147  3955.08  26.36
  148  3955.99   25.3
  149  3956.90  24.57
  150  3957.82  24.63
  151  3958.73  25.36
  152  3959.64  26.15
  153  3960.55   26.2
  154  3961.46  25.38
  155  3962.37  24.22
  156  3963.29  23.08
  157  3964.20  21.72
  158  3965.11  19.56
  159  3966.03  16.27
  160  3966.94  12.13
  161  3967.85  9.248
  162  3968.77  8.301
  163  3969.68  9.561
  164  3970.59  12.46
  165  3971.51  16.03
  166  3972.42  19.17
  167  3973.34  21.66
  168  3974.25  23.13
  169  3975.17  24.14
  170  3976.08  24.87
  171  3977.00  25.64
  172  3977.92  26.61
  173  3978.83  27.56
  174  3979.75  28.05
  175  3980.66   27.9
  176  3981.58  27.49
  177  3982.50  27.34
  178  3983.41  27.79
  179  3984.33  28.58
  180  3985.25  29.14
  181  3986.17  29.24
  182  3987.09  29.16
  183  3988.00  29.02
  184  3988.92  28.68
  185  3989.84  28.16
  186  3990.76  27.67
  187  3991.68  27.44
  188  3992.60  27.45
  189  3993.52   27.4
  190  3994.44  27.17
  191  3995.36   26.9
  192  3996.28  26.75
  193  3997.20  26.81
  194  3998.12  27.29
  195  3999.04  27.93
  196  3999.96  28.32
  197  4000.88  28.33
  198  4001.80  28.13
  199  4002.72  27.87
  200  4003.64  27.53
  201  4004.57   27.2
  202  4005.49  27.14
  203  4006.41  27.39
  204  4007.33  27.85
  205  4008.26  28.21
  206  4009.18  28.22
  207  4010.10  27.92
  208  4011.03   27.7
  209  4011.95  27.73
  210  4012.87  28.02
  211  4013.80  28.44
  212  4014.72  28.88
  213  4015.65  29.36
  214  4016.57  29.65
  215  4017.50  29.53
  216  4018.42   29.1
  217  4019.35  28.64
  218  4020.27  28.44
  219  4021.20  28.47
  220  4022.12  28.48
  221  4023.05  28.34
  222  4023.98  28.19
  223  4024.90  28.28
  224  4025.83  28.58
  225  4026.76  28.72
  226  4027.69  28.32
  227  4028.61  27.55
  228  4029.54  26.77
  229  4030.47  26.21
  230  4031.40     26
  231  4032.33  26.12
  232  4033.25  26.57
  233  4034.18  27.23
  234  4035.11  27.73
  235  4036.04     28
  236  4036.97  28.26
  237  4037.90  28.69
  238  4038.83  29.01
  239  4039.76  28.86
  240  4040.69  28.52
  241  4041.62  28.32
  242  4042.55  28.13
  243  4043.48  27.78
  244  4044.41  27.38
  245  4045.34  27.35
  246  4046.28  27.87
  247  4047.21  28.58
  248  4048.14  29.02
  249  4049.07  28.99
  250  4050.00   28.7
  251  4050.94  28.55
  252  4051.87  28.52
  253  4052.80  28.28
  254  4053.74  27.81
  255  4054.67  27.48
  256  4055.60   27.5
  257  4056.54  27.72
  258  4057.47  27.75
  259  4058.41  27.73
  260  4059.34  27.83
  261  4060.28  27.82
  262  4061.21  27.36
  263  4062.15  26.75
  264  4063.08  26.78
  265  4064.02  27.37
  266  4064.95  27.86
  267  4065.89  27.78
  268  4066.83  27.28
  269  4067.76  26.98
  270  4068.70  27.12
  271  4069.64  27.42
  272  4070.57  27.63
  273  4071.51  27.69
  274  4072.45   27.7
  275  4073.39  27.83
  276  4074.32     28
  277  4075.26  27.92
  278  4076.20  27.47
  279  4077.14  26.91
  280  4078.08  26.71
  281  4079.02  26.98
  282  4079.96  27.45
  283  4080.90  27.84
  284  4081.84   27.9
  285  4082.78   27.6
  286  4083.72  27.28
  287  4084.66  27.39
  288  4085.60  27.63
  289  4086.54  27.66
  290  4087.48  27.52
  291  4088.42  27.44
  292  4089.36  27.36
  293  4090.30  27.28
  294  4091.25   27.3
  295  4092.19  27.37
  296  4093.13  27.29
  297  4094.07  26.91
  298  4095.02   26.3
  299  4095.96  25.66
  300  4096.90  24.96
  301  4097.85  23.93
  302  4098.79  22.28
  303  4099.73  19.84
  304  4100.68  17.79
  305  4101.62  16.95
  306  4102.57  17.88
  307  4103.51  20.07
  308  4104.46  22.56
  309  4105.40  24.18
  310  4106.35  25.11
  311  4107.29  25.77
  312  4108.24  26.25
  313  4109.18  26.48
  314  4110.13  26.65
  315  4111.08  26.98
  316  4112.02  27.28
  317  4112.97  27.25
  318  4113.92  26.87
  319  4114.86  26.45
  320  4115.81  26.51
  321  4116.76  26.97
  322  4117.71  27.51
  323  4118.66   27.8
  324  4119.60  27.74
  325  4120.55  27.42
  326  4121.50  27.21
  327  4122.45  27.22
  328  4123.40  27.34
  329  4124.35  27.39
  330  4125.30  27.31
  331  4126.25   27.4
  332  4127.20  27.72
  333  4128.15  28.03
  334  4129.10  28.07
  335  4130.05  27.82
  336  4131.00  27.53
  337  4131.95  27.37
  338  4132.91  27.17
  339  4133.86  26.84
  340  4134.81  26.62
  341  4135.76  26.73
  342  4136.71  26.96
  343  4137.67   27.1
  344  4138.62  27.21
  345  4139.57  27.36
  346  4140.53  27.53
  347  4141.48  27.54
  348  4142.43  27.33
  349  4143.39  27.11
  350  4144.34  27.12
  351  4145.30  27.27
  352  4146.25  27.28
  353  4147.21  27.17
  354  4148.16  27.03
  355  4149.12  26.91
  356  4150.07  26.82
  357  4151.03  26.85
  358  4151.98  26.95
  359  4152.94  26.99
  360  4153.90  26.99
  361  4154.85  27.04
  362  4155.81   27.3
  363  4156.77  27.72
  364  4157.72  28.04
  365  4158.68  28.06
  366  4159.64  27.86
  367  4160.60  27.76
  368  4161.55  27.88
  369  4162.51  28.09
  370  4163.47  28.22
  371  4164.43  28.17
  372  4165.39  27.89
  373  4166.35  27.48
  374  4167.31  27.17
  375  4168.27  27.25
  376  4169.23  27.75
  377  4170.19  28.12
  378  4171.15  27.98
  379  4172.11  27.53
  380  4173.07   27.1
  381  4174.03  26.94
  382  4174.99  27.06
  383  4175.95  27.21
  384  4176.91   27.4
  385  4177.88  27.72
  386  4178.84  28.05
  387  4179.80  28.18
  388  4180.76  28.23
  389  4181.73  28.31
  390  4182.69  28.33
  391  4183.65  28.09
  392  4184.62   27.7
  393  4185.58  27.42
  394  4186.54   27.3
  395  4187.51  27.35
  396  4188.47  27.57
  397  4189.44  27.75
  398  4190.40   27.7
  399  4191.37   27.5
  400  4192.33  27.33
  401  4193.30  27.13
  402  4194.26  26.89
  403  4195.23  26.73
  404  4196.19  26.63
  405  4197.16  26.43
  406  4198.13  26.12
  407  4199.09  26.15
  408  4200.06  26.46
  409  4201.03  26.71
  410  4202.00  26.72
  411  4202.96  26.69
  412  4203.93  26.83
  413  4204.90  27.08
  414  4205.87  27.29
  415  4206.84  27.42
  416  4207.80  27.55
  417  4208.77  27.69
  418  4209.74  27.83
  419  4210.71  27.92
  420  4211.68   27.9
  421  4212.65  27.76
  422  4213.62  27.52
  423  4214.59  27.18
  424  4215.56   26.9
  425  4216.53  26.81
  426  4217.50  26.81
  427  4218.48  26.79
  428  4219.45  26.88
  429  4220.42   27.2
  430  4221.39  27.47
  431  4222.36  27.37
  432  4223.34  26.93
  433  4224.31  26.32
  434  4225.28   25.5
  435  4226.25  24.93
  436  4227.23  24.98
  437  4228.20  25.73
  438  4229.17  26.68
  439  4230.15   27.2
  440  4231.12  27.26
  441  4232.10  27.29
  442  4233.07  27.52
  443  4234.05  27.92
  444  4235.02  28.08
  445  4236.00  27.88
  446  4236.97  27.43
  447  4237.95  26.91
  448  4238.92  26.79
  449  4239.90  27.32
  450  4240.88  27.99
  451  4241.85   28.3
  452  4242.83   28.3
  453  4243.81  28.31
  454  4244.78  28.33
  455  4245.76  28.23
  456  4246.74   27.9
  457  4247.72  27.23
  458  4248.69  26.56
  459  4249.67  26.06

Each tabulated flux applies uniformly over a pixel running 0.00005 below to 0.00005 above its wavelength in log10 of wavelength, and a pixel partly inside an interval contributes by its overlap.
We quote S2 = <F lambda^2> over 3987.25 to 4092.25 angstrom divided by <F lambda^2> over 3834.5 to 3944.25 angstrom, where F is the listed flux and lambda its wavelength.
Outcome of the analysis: 1.2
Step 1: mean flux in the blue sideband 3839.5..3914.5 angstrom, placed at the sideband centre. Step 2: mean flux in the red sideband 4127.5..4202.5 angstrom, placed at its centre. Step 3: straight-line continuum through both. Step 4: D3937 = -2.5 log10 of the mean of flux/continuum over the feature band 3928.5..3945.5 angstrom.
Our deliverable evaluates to 0.36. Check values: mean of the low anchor 26.5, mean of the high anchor 27.4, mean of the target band 19.1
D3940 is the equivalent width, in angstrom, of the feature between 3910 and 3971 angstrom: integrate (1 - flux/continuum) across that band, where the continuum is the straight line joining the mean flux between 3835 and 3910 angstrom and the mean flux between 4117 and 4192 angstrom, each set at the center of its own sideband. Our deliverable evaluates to 7.5 angstrom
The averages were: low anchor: 26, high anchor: 27.5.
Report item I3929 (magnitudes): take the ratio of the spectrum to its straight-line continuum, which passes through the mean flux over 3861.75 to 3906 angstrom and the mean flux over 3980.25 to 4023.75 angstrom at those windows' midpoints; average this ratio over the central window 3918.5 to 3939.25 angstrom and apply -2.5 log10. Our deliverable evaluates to 0.28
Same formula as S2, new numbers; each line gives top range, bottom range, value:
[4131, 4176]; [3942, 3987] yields 1.25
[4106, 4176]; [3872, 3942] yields 1.26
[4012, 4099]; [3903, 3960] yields 1.20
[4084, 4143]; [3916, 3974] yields 1.27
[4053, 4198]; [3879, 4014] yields 1.19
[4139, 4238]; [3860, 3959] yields 1.25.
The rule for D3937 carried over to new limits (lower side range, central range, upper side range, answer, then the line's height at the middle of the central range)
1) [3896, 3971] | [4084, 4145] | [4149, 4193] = 0.02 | 26.7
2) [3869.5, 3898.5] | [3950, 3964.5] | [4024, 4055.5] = 0.05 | 26.5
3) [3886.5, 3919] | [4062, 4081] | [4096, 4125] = -0.09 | 25.1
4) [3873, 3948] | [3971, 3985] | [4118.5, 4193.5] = 0.01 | 25.4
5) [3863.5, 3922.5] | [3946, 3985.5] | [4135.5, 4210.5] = 0.14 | 26.7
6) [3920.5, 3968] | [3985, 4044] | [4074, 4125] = -0.16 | 24.2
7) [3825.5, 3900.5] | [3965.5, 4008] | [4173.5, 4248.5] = 0.05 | 26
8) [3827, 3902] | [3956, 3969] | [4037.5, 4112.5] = 0.24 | 26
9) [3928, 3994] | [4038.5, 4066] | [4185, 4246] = -0.14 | 24.5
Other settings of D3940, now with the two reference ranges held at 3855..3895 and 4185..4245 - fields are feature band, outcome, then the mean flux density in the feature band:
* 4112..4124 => -0.2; 27.2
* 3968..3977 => 2.9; 17.8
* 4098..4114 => 2.0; 23.5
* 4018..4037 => -1.0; 27.8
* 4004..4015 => -0.6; 27.9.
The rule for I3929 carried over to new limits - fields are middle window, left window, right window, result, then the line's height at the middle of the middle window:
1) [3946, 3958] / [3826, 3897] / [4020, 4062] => 0.01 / 26.6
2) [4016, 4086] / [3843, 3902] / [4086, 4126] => -0.08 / 25.8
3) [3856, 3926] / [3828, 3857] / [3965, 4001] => -0.09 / 24.4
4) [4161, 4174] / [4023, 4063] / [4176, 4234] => -0.02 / 27.3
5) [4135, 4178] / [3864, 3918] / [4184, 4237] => -0.02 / 26.9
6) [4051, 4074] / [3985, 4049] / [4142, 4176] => 0.01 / 27.8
